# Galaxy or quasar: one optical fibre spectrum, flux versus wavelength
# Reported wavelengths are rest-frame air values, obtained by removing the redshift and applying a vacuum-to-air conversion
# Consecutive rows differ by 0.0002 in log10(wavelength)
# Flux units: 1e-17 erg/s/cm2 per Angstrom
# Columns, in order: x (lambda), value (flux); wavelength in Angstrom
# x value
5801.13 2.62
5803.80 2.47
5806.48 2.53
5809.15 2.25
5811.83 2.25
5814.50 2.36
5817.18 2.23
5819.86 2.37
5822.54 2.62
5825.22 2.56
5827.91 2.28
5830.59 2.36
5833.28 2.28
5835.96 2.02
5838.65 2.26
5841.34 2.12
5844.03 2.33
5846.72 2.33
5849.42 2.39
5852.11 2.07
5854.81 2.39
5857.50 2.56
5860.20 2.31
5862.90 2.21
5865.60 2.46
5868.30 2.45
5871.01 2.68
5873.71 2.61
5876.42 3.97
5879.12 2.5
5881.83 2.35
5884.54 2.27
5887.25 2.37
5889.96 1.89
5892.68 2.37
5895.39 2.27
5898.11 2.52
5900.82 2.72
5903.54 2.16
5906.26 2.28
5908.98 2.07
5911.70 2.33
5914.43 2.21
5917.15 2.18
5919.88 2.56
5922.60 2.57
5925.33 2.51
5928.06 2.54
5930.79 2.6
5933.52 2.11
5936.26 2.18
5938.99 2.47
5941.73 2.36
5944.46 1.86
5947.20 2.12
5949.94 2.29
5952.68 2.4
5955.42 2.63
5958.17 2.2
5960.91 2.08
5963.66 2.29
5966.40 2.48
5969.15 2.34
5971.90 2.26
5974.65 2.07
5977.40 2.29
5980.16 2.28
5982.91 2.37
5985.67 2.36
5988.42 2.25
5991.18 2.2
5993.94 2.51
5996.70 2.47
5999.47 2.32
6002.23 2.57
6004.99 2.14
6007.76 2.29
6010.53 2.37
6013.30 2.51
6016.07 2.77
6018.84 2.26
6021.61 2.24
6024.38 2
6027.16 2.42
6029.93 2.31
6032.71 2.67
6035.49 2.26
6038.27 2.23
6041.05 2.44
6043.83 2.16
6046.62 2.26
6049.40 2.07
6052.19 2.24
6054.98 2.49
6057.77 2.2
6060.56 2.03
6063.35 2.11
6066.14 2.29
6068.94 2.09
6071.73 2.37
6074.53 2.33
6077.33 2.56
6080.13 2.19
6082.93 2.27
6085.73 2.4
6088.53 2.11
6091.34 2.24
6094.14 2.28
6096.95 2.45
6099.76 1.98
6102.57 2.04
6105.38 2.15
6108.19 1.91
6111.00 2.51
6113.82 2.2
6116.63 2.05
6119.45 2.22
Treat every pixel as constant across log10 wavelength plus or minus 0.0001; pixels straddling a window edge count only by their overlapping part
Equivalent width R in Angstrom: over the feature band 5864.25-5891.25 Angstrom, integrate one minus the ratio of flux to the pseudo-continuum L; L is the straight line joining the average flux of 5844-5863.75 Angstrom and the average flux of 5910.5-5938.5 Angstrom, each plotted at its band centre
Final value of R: -2.4 Angstrom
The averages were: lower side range 2.33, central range 2.56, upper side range 2.38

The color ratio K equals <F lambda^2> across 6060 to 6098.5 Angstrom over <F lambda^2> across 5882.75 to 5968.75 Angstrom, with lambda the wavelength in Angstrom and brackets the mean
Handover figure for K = 1.03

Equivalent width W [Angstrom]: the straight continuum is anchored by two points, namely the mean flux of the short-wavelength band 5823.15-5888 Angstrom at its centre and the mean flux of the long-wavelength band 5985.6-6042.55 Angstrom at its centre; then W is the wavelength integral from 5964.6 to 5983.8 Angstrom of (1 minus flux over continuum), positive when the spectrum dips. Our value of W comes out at 0.7 Angstrom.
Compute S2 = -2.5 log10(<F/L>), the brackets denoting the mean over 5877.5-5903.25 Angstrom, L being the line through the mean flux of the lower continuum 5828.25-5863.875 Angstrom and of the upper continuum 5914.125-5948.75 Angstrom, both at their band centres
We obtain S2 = -0.03 mag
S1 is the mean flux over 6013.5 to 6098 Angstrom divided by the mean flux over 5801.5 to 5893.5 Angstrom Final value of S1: 1.0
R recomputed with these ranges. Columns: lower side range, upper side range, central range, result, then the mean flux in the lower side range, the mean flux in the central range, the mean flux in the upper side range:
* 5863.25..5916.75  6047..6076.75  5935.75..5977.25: 1.5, 2.44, 2.27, 2.23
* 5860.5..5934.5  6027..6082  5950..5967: 0.3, 2.44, 2.34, 2.28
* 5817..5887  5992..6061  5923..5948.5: 0.7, 2.43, 2.32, 2.33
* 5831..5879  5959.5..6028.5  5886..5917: 1.5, 2.44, 2.29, 2.33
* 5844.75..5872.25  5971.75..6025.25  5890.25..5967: 1.0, 2.38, 2.33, 2.33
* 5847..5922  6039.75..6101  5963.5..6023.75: -0.7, 2.41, 2.34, 2.25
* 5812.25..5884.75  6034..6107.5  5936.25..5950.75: 0.8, 2.42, 2.21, 2.24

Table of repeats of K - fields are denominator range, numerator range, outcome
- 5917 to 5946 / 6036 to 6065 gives 0.98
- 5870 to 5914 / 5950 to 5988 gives 0.97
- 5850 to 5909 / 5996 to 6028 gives 1.01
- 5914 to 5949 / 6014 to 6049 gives 1.03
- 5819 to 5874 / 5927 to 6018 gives 1.03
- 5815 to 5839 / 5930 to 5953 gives 1.00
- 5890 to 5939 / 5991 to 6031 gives 1.04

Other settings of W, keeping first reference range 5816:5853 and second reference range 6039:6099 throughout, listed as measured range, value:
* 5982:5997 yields -0.5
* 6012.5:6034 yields -1.2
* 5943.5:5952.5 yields 0.6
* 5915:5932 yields -1.4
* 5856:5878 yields -3.4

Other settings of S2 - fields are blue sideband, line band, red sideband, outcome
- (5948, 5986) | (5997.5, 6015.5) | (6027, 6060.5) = -0.04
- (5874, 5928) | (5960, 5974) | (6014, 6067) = 0.04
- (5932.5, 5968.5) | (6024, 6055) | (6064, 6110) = -0.03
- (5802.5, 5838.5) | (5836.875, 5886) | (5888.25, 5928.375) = -0.05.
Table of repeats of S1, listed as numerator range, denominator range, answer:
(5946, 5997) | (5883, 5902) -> 0.99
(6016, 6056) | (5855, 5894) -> 0.92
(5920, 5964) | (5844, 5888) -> 0.94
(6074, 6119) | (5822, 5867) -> 0.96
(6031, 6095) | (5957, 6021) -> 0.97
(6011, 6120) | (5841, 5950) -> 0.95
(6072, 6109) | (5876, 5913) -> 0.93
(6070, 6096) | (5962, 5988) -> 1.00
